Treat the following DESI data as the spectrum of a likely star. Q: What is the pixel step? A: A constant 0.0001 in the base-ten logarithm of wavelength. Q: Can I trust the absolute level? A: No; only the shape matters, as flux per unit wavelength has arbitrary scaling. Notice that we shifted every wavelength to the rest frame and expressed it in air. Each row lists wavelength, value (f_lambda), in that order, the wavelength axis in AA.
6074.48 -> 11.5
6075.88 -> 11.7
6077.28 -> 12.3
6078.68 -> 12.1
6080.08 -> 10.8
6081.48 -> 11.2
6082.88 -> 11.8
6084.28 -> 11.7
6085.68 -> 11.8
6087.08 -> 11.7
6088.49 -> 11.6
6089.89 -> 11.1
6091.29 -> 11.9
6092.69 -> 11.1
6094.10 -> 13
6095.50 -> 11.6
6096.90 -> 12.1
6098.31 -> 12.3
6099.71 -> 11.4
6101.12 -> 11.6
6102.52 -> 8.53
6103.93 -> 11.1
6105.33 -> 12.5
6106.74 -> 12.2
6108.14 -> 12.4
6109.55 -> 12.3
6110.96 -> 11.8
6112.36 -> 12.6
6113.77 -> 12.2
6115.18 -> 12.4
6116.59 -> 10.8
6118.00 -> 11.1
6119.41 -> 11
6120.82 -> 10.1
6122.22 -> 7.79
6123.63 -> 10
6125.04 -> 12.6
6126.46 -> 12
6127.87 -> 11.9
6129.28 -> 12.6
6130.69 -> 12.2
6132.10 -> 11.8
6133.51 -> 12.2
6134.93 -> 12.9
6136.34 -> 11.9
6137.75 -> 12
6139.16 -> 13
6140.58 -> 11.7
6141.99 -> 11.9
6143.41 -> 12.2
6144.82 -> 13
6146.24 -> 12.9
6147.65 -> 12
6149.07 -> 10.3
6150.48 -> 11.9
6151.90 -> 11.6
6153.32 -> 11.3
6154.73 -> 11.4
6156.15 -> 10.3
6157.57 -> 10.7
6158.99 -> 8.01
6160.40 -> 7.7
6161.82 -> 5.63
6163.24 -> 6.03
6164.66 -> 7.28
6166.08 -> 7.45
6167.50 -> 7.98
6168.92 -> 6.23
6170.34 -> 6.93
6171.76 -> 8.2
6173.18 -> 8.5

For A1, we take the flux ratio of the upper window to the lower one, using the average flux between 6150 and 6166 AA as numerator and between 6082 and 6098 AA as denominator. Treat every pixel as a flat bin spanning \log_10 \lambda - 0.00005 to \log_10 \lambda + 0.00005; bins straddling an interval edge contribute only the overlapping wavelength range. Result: 0.8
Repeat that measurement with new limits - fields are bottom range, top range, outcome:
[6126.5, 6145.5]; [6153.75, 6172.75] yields 0.66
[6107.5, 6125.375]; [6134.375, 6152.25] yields 1.07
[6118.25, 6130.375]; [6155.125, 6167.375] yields 0.72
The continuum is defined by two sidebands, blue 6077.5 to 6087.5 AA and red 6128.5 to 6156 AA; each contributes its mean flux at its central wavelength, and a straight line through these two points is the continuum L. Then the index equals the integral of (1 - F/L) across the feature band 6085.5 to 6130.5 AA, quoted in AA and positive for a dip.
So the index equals 0.9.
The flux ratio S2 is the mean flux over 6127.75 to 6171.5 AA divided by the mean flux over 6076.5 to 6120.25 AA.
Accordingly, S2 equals 0.89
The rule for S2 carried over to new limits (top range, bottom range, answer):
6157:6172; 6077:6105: 0.64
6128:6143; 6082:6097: 1.04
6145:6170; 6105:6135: 0.80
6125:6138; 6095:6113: 1.04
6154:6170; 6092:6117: 0.68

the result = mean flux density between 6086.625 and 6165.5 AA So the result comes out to 11.2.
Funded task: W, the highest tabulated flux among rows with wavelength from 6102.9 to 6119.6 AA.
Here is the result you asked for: 12.6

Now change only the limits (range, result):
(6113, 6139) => 12.9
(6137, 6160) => 13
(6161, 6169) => 7.98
